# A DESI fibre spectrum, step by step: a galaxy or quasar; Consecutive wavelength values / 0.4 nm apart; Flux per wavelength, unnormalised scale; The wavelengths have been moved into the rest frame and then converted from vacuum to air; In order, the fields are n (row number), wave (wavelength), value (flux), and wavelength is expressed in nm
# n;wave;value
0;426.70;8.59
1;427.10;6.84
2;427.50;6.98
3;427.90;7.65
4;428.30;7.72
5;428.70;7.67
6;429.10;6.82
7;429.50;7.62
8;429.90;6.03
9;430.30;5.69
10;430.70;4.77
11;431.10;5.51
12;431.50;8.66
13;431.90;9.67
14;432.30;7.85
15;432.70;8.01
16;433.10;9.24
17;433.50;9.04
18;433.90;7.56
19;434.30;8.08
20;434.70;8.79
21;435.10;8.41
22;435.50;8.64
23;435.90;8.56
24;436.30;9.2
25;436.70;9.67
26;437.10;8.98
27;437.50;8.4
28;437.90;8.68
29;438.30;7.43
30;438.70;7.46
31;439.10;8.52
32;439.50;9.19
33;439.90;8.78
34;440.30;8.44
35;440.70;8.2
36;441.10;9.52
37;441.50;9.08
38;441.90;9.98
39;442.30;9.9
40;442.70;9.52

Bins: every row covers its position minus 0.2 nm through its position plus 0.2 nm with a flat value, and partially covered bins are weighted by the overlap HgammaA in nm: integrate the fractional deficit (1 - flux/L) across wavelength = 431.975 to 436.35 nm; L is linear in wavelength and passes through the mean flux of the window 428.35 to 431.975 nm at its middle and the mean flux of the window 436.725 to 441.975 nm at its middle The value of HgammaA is -0.48 nm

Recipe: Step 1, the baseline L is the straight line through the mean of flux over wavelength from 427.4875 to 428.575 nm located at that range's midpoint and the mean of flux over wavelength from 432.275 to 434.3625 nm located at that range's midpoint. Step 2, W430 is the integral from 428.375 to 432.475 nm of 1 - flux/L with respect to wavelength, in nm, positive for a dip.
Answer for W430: 0.45 nm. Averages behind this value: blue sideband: 7.55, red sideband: 8.35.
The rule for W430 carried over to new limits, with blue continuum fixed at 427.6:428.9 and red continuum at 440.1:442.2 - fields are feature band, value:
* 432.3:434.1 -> -0.05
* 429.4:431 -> 0.40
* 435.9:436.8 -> -0.07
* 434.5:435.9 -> -0.03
